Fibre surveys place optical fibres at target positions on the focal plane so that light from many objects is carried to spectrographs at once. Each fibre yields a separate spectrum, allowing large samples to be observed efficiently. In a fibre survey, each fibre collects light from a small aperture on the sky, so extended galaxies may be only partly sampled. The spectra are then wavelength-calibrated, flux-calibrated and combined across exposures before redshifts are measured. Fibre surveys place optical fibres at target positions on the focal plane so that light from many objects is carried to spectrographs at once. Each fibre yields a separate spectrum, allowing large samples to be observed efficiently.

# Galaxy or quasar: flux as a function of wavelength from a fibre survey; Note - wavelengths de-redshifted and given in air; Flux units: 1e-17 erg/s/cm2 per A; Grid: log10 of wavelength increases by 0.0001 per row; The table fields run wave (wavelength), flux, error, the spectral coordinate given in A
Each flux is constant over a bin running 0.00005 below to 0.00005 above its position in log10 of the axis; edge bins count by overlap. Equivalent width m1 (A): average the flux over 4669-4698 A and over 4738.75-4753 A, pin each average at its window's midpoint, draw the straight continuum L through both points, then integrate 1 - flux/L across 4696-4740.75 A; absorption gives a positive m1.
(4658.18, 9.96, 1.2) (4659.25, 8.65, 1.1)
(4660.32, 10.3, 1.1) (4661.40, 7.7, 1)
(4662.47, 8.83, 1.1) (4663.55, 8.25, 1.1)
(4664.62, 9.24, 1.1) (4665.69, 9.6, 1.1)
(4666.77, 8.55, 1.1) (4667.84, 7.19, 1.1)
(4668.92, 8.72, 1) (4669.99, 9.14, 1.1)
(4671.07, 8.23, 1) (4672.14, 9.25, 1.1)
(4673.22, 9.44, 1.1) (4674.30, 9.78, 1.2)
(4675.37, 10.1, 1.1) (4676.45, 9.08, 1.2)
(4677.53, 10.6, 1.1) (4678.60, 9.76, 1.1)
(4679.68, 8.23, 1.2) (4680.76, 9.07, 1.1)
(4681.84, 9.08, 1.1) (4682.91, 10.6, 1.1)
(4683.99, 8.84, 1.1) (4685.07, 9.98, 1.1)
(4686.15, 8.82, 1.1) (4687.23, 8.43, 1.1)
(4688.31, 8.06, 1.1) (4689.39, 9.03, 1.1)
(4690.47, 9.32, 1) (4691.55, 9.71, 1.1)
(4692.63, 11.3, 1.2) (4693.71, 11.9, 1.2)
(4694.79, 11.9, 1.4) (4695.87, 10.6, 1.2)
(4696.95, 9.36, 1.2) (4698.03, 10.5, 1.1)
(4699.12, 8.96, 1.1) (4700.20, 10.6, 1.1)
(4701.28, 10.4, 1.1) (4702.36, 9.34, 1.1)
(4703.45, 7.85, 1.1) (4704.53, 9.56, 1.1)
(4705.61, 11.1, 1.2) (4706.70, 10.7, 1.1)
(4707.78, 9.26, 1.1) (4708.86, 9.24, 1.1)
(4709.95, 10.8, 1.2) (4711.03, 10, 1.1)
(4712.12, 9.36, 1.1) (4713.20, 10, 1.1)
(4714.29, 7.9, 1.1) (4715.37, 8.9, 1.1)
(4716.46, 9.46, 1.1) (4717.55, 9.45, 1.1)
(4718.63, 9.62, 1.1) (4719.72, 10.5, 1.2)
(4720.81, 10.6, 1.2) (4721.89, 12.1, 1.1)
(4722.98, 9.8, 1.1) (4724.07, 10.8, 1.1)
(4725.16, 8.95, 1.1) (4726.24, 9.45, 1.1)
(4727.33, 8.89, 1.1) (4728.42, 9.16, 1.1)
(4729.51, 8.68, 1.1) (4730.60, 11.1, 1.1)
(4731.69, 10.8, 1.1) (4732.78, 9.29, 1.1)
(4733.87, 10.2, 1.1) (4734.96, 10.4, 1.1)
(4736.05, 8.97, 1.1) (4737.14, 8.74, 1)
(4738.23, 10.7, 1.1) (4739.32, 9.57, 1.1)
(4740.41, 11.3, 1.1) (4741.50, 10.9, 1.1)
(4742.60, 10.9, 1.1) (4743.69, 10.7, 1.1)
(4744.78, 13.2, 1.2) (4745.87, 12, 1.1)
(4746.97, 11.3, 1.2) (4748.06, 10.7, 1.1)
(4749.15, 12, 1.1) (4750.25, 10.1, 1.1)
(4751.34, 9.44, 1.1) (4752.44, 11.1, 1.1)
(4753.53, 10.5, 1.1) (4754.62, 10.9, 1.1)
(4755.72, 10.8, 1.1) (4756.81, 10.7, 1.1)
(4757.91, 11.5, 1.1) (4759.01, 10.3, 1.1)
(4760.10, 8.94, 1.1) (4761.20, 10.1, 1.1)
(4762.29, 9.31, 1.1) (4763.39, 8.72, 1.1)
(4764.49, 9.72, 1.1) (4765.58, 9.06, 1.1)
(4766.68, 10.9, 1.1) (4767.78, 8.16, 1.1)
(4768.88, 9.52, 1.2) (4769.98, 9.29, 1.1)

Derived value 2.5 A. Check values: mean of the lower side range 9.61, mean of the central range 9.81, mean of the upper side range 11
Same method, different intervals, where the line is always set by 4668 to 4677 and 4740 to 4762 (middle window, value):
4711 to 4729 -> 0.84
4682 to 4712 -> -0.55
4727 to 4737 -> 0.70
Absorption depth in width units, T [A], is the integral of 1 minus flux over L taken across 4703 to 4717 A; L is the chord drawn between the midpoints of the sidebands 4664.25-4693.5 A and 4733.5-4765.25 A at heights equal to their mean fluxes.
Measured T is 0.3 A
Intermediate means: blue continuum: 9.26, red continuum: 10.5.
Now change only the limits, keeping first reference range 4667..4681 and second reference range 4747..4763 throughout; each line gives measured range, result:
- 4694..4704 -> -0.49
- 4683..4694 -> -0.20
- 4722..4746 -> -0.21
